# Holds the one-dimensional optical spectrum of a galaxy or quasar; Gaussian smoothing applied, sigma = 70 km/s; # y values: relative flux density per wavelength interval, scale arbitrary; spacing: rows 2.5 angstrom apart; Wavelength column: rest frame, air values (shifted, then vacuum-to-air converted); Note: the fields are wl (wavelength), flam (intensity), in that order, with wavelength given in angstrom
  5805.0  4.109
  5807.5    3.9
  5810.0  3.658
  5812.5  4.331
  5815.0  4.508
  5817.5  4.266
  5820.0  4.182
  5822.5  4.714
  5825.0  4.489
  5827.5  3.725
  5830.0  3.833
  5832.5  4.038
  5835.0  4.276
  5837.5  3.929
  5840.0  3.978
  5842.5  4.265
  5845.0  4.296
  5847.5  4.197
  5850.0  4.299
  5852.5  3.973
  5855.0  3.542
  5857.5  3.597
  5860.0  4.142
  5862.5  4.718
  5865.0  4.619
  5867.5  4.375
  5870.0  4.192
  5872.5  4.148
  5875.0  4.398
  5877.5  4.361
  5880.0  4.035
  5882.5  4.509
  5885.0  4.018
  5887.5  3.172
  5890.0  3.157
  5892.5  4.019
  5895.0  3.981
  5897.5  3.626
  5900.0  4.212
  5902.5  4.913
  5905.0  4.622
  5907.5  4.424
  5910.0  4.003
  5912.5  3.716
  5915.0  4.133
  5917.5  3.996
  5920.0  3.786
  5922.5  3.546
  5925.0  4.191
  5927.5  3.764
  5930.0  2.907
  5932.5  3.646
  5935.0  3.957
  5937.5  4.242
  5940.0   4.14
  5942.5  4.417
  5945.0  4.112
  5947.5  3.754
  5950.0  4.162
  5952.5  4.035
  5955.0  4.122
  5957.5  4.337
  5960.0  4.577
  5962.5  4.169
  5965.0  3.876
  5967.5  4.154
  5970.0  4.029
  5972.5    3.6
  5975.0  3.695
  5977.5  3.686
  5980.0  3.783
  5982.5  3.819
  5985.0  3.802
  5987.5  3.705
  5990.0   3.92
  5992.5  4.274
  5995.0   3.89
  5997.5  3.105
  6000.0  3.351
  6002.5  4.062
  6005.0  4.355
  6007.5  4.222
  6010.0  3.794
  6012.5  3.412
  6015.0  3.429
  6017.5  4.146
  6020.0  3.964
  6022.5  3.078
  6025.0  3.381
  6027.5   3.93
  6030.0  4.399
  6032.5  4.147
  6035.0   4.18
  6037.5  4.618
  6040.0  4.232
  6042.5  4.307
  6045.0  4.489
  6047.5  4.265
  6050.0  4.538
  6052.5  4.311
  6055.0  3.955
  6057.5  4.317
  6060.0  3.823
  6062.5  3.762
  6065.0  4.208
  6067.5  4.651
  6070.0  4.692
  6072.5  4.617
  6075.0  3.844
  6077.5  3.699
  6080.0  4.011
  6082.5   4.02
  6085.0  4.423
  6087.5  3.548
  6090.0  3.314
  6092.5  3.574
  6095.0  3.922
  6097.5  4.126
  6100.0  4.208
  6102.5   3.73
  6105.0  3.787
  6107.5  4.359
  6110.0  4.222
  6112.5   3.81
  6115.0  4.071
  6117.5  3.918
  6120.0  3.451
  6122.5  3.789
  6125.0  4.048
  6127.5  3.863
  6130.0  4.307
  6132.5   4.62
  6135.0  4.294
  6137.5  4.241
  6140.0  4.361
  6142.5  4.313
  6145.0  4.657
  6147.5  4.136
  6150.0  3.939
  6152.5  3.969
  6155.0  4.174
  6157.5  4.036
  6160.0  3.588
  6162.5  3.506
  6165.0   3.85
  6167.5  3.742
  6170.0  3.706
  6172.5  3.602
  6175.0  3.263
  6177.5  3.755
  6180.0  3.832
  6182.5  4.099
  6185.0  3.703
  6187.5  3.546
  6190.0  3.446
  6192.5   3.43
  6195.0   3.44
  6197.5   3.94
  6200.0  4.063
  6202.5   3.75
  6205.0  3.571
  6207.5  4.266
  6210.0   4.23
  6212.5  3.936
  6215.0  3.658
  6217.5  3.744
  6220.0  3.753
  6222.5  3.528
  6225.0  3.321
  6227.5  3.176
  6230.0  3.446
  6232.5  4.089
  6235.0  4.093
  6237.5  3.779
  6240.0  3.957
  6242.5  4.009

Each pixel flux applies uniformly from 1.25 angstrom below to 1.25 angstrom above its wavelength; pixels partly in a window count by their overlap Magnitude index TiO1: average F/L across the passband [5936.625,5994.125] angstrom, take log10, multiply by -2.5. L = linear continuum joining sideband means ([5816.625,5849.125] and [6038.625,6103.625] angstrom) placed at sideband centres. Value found 0.03 mag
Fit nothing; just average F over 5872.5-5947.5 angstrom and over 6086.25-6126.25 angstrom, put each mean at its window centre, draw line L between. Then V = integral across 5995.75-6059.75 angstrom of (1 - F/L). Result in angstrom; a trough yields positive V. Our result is -1.3 angstrom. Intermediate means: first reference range 4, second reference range 3.87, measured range 4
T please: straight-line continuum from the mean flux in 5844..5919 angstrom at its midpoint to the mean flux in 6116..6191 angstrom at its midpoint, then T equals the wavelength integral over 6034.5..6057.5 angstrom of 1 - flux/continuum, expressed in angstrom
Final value -1.9 angstrom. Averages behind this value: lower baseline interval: 4.11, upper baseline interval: 3.93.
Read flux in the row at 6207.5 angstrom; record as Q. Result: 4.266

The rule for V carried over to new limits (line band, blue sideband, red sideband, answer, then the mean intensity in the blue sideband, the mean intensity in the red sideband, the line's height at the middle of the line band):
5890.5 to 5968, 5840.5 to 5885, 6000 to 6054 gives 1.9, 4.21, 4.04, 4.14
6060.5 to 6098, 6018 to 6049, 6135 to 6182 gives 0.1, 4.09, 3.94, 4.03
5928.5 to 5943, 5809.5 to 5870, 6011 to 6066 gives 0.9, 4.17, 4.04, 4.11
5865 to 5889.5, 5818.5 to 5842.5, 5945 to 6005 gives -0.4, 4.14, 3.92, 4.07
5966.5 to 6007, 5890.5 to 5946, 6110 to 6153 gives 2.1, 4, 4.11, 4.04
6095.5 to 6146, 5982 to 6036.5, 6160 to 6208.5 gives -4.7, 3.84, 3.71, 3.75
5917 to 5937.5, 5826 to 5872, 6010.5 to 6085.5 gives 1.8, 4.11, 4.09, 4.1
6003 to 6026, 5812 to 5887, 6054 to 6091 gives 1.8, 4.19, 4.06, 4.1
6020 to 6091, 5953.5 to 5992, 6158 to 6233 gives -4.4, 3.96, 3.7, 3.86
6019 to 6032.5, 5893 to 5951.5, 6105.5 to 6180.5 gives 0.7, 4.01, 3.98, 4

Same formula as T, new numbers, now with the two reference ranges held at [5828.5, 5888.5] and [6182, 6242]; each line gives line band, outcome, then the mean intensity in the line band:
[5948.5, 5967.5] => -0.74 angstrom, 4.18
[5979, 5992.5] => 0.47 angstrom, 3.85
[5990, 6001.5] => 0.82 angstrom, 3.69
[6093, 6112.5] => -0.77 angstrom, 4.02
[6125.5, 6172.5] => -3.01 angstrom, 4.06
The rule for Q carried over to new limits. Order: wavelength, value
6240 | 3.957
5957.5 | 4.337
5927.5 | 3.764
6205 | 3.571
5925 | 4.191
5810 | 3.658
